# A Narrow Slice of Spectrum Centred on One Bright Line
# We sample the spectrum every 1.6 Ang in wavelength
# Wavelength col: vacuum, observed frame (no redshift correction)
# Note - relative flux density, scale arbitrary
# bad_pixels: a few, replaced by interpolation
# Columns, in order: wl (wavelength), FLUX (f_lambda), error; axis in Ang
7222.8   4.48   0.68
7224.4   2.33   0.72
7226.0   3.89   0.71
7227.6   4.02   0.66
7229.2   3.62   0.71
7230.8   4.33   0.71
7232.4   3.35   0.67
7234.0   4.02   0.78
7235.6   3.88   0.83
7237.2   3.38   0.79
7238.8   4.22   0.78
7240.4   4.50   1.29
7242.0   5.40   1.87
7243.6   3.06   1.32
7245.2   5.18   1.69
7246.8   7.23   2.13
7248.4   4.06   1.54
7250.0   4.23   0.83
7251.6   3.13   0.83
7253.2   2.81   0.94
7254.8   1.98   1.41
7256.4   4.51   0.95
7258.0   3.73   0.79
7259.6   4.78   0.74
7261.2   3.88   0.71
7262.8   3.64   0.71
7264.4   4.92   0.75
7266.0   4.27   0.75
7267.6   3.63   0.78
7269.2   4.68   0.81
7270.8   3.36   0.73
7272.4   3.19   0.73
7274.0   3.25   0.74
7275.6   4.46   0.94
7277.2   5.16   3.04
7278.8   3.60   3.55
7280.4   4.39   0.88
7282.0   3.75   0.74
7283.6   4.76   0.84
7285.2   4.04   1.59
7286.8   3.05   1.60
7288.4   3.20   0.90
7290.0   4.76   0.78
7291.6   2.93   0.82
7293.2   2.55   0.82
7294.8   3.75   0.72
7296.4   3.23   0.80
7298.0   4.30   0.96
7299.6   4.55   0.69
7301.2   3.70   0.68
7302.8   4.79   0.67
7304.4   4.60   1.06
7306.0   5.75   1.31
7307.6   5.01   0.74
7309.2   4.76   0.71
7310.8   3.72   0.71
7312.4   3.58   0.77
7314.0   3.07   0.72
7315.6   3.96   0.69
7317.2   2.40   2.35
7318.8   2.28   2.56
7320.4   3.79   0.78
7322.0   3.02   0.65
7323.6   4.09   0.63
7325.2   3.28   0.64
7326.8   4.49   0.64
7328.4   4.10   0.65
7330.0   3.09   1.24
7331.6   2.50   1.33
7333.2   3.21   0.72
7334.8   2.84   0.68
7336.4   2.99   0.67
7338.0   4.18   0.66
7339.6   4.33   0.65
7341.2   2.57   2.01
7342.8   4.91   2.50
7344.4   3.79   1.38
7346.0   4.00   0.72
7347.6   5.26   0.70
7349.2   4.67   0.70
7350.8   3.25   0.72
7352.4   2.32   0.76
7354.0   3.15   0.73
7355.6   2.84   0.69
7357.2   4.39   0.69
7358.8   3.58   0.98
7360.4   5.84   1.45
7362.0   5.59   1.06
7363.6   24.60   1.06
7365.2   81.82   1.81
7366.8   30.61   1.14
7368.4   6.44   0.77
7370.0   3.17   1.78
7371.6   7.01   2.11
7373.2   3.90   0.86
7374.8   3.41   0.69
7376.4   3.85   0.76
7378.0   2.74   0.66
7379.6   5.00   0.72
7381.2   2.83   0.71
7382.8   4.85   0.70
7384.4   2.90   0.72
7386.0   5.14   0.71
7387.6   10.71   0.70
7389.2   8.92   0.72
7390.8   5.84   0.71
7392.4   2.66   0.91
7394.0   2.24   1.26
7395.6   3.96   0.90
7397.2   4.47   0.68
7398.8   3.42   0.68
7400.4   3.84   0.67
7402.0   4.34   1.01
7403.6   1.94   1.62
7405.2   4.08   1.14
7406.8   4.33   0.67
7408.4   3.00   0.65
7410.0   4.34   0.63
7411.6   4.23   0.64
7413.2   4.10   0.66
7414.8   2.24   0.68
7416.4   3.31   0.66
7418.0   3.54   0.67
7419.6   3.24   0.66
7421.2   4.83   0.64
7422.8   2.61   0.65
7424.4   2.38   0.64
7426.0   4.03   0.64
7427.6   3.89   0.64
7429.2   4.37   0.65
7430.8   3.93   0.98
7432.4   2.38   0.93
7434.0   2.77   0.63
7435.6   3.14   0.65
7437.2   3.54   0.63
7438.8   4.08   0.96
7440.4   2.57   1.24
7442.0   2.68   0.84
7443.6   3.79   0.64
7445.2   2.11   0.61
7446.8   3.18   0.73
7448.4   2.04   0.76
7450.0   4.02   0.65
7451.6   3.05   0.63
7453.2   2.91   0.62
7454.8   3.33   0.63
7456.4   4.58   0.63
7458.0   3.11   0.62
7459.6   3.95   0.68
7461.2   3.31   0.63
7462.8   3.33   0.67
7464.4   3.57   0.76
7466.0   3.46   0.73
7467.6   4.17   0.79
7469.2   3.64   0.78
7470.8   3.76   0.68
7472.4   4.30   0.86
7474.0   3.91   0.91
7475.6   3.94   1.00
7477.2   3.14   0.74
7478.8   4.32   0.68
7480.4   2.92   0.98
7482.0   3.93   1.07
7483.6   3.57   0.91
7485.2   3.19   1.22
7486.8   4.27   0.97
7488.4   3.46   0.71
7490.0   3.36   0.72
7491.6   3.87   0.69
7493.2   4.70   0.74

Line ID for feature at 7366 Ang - H-alpha 6563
